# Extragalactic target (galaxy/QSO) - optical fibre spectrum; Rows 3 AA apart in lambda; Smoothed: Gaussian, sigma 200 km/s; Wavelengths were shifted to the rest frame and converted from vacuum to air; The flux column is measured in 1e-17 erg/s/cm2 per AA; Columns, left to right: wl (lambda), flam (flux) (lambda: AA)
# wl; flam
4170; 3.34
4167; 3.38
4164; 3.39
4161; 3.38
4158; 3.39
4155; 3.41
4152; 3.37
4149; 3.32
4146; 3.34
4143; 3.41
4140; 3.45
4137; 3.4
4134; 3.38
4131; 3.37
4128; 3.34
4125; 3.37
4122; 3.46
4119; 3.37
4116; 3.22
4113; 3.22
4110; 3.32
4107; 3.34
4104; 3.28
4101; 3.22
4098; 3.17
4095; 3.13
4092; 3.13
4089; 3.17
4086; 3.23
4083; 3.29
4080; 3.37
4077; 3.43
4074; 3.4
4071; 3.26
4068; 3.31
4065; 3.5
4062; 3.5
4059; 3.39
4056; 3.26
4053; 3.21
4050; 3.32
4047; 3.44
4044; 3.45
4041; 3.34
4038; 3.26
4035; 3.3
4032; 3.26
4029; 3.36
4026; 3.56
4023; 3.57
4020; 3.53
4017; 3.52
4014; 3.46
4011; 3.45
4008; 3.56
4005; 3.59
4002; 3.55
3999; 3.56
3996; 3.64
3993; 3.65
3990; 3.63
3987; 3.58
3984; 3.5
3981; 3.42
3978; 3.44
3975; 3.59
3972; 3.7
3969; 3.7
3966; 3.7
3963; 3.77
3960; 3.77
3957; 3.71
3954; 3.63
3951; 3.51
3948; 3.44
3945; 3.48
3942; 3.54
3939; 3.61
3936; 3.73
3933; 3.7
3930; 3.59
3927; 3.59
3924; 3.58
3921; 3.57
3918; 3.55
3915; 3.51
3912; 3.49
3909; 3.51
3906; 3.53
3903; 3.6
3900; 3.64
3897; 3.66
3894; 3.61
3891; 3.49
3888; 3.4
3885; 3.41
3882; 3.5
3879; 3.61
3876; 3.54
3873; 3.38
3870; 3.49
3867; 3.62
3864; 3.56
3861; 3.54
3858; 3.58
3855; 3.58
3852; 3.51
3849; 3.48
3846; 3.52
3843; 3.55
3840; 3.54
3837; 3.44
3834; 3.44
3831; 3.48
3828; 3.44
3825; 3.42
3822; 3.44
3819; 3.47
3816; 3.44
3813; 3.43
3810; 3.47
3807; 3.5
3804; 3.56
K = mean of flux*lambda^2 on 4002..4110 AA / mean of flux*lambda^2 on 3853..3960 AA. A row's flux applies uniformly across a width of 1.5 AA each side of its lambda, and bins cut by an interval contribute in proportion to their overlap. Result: 1.0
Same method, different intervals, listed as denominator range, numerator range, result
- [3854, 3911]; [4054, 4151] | 1.05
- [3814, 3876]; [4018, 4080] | 1.07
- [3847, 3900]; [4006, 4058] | 1.04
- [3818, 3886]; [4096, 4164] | 1.10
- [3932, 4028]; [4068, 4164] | 0.99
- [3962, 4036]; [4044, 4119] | 0.97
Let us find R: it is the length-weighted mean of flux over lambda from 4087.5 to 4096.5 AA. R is 3.14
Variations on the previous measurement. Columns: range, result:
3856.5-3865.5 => 3.56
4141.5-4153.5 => 3.36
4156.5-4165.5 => 3.39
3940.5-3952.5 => 3.49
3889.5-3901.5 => 3.6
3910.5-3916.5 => 3.5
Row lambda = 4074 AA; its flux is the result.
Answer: 3.4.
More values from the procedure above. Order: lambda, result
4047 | 3.44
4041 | 3.34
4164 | 3.39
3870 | 3.49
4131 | 3.37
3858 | 3.58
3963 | 3.77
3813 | 3.43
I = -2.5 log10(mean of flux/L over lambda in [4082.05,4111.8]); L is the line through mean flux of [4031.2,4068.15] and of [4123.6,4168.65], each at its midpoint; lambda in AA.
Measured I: 0.05 mag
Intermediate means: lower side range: 3.35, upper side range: 3.38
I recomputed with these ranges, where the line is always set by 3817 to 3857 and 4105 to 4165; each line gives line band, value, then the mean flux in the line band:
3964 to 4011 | -0.05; 3.58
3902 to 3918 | -0.02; 3.53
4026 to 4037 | 0.02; 3.34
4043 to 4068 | 0.01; 3.38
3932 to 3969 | -0.06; 3.63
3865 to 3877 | -0.01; 3.51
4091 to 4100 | 0.08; 3.15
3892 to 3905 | -0.05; 3.62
